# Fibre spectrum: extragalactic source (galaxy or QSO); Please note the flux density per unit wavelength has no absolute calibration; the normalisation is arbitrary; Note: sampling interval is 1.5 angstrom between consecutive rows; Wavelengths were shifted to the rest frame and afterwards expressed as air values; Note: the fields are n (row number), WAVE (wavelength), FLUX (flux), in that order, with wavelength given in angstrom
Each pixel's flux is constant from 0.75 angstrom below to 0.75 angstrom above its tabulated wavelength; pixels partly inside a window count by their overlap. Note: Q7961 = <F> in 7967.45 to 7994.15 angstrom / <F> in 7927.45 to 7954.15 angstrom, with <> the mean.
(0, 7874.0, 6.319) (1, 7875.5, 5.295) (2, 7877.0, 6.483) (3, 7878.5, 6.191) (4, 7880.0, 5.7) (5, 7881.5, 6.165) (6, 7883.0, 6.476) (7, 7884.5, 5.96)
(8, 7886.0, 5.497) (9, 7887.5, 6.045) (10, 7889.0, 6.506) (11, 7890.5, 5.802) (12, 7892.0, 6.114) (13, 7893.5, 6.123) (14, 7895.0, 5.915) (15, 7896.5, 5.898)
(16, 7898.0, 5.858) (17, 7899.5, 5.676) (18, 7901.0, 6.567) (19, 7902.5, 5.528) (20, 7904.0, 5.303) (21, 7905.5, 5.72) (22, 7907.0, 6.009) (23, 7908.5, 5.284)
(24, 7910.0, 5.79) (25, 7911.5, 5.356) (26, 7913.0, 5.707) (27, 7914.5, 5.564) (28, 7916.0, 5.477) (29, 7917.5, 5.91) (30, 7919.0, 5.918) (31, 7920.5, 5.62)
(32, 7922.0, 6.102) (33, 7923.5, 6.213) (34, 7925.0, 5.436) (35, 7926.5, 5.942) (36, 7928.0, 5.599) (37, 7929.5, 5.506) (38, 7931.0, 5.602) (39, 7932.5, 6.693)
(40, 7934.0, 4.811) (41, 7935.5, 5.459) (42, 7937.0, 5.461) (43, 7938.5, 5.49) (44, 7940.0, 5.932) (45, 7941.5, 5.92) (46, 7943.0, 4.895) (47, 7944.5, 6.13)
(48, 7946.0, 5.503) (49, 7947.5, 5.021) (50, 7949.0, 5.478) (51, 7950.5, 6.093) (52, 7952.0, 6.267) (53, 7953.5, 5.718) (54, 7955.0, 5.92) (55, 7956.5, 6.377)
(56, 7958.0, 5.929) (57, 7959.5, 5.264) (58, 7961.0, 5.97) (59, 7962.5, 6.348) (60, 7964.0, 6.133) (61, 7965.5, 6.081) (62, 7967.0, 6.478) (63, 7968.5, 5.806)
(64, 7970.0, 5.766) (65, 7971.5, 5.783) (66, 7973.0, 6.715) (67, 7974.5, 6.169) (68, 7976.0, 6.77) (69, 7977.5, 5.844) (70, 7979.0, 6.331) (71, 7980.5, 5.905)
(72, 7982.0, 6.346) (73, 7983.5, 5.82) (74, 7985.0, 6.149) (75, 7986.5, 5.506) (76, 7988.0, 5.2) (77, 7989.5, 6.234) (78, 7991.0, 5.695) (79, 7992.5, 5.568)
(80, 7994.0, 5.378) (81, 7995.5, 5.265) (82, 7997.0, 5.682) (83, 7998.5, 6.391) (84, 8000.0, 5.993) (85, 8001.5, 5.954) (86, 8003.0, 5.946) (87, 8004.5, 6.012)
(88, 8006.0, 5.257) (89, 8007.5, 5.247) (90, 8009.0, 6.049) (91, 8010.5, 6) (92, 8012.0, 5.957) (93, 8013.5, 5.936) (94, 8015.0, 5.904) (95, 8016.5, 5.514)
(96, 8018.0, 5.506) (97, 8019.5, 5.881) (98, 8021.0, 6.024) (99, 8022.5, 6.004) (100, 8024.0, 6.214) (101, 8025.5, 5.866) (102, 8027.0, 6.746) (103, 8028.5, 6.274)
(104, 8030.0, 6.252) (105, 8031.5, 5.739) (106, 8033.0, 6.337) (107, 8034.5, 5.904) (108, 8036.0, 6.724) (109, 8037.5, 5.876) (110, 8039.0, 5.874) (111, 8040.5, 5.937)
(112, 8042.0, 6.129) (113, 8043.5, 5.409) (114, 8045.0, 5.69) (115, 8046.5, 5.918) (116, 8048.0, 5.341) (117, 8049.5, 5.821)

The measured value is 1.06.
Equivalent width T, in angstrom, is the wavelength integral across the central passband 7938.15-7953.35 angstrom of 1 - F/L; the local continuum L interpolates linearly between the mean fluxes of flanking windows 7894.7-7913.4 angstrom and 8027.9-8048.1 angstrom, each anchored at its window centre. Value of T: 0.3 angstrom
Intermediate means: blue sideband 5.74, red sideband 5.97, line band 5.68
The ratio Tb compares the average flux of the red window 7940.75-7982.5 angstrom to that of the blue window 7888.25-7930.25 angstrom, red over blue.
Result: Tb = 1.03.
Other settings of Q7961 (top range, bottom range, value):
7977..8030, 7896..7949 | 1.04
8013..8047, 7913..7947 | 1.05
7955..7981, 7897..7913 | 1.07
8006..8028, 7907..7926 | 1.03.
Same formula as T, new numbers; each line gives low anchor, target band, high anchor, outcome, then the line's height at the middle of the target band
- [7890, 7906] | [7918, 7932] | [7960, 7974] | 0.4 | 5.96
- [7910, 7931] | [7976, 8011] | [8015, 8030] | 0.5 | 5.93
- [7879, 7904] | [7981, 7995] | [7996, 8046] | 0.4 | 5.95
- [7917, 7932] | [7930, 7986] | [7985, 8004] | -1.2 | 5.78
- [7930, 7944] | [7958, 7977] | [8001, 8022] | -1.4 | 5.68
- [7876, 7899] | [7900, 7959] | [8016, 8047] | 3.0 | 6.02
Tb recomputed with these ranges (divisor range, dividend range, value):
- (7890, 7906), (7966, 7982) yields 1.05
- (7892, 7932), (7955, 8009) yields 1.03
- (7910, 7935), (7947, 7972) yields 1.04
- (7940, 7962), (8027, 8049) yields 1.04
